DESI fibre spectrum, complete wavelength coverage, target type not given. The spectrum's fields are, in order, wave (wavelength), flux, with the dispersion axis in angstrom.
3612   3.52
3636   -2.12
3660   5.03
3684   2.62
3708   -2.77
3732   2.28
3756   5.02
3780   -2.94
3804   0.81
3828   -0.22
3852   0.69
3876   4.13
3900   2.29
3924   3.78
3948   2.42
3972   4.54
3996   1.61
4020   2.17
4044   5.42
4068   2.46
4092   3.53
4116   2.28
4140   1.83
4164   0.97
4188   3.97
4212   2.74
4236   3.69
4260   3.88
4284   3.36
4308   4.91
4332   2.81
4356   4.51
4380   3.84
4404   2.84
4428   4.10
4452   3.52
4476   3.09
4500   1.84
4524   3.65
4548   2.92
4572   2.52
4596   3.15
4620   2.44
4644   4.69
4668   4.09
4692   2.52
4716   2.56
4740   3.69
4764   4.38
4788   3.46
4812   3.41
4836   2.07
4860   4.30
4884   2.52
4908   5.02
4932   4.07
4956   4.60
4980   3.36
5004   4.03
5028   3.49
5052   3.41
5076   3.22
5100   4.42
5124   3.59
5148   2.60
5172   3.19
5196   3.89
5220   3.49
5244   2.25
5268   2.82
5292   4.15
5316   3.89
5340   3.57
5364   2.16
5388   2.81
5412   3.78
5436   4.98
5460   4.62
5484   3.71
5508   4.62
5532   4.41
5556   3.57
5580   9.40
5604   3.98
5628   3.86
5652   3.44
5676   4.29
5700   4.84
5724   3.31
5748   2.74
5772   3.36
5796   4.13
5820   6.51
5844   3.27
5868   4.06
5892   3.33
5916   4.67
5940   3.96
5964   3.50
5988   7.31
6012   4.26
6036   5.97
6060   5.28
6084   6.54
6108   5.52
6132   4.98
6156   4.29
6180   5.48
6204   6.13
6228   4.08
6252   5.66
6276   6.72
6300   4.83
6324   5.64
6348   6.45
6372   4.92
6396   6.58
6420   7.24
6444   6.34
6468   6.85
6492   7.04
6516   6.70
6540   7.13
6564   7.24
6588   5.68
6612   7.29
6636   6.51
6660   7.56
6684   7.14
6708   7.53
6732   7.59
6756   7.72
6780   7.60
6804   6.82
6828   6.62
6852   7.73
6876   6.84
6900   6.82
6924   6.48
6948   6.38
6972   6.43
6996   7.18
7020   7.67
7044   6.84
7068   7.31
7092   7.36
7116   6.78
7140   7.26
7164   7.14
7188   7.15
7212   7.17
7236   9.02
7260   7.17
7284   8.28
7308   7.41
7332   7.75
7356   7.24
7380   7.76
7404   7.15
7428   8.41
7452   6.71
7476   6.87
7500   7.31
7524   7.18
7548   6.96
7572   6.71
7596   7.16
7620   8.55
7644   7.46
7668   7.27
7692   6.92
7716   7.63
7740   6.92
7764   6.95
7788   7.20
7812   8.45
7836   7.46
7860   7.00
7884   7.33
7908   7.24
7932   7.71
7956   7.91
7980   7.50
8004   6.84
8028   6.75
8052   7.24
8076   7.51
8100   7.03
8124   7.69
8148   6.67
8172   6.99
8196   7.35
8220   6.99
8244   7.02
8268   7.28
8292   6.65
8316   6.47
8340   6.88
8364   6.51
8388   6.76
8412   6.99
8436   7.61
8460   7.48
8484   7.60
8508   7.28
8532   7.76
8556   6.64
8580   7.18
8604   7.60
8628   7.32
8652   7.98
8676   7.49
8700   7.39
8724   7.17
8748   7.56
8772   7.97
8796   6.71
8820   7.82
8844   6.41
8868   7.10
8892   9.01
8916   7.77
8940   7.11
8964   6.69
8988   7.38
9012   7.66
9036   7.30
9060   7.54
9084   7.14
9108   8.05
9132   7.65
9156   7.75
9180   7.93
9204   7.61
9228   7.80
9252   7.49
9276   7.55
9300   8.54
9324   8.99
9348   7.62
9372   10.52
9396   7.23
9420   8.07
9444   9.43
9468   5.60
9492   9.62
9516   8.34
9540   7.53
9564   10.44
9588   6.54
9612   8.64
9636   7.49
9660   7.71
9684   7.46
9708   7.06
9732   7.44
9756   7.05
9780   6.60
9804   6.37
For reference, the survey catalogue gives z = 0.605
